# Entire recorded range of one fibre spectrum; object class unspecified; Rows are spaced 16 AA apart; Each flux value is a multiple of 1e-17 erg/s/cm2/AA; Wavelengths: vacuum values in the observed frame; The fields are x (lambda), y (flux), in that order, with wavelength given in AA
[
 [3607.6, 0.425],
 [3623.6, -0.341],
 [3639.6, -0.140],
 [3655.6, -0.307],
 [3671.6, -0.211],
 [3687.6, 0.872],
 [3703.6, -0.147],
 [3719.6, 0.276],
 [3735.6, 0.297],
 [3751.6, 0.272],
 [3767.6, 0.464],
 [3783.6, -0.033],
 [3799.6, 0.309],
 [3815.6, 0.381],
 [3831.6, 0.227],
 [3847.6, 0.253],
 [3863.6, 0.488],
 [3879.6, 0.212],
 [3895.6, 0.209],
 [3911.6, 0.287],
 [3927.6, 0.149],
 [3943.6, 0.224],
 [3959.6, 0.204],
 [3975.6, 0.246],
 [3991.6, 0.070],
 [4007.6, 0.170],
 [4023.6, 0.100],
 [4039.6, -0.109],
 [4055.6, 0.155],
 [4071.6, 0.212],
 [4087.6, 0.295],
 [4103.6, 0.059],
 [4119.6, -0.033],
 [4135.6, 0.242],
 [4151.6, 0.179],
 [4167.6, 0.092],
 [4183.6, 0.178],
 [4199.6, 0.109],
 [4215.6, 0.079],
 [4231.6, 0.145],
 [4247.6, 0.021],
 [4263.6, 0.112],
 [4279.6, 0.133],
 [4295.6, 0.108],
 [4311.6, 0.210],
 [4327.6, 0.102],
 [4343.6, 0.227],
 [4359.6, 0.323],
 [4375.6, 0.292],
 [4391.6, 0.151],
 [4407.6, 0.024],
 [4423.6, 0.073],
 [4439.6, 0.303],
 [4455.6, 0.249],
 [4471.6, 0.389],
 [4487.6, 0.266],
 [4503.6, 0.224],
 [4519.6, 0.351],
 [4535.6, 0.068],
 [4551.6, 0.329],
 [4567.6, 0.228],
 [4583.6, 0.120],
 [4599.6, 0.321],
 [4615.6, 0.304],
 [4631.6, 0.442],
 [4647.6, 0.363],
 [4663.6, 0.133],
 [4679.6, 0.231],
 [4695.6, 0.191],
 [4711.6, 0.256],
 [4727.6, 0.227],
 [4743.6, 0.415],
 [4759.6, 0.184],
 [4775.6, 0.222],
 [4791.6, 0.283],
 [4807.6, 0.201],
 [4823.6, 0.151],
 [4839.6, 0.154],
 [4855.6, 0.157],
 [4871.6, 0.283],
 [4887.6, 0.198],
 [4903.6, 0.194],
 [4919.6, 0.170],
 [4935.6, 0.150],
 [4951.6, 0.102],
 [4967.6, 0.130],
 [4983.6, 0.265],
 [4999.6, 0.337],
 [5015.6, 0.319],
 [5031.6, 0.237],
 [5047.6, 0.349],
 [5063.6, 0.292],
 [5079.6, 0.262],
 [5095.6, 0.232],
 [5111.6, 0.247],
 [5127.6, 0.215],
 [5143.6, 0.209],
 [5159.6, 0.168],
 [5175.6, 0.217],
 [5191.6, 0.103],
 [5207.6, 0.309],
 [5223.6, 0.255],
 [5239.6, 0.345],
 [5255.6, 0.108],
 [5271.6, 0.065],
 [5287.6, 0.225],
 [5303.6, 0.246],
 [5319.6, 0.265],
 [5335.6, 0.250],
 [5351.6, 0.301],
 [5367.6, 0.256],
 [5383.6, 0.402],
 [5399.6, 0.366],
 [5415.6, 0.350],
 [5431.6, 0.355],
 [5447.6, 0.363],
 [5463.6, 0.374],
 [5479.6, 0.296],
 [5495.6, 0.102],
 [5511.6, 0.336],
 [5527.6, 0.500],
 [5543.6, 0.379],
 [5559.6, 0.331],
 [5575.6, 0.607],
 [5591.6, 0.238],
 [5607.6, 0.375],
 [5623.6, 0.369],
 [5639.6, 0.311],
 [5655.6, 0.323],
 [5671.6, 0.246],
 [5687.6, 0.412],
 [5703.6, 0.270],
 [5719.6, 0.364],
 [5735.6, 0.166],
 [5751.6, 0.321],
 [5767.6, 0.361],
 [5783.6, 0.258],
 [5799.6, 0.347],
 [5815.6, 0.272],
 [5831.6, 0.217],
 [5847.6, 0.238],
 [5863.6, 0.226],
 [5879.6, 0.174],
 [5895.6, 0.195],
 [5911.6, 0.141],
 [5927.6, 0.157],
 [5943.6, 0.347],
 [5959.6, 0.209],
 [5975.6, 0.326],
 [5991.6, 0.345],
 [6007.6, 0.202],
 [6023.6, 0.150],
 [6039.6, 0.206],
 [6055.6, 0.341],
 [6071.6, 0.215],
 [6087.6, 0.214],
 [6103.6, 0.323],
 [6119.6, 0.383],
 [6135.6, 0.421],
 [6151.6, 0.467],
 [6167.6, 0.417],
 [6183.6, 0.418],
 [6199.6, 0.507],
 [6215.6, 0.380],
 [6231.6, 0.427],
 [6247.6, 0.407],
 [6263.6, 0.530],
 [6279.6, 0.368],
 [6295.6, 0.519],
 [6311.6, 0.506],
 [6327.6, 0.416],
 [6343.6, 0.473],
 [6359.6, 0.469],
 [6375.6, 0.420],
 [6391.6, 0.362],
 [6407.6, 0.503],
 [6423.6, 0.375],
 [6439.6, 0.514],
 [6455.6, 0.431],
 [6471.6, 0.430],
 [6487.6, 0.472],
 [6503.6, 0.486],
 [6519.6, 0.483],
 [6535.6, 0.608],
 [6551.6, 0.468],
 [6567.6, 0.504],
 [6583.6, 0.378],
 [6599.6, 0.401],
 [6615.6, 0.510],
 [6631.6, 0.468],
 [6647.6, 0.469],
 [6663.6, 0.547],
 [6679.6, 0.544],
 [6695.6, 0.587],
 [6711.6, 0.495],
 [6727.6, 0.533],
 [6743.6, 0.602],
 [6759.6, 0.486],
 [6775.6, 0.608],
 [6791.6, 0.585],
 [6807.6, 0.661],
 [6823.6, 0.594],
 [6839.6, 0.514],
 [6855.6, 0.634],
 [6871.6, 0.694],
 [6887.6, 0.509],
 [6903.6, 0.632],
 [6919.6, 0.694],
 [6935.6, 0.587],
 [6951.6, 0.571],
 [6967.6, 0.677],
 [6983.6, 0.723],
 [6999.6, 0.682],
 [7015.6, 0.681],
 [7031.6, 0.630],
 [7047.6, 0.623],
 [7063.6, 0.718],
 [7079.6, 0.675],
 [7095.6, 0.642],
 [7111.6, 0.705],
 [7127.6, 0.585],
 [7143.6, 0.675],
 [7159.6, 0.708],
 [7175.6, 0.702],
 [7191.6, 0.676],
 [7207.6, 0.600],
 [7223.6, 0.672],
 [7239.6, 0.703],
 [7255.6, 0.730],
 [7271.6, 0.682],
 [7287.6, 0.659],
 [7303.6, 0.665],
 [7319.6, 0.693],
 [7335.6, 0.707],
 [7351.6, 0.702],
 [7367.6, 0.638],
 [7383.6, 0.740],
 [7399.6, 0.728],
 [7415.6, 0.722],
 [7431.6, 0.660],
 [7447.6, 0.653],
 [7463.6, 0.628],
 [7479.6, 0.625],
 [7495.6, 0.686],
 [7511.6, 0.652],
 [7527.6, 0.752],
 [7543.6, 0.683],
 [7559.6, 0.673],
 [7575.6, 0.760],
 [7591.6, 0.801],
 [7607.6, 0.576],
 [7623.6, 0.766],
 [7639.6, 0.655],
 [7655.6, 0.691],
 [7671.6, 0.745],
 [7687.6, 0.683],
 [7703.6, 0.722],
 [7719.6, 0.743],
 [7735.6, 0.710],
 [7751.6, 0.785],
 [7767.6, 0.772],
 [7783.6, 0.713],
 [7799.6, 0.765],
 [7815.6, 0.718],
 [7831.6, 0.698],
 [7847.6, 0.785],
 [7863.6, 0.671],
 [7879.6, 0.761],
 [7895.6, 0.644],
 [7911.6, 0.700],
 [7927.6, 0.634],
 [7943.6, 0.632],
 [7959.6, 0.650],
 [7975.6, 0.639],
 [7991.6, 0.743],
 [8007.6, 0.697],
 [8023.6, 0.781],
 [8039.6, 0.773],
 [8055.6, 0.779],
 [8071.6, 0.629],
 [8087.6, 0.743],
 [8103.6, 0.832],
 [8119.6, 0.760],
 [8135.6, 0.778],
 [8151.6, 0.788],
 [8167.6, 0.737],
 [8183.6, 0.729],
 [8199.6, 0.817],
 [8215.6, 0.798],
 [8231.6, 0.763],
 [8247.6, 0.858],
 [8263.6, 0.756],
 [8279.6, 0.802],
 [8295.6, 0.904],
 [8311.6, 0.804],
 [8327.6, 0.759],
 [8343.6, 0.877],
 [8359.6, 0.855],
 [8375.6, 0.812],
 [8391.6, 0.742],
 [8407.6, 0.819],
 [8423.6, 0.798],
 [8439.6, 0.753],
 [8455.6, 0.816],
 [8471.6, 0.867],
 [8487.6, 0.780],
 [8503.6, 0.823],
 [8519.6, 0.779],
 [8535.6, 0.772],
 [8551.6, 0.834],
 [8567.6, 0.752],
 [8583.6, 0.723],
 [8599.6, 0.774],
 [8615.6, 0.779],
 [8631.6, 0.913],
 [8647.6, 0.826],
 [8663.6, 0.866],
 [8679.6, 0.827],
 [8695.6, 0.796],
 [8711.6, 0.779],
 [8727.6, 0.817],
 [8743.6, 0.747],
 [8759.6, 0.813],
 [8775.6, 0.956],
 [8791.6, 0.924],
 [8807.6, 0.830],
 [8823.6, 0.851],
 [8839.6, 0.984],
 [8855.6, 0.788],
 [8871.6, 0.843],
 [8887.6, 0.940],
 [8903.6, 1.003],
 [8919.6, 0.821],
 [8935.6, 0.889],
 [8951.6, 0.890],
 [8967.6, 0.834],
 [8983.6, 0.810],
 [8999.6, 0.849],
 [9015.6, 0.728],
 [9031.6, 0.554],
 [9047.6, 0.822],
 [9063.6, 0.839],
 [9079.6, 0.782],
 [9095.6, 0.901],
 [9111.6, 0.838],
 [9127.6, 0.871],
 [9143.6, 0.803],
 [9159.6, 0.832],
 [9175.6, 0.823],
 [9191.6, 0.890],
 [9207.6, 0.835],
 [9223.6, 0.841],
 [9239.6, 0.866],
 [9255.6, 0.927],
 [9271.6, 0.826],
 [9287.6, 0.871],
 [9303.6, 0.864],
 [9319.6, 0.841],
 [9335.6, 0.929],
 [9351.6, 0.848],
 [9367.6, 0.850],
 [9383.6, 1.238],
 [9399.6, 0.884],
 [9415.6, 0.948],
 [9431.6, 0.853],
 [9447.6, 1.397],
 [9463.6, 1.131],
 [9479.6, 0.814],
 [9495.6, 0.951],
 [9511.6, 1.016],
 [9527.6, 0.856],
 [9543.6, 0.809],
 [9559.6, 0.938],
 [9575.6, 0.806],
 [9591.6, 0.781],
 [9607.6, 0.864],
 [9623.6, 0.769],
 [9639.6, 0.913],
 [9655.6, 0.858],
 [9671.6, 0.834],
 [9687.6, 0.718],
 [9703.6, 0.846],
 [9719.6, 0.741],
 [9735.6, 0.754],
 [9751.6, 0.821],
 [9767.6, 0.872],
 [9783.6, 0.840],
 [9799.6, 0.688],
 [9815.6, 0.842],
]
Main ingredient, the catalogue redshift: 0.53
